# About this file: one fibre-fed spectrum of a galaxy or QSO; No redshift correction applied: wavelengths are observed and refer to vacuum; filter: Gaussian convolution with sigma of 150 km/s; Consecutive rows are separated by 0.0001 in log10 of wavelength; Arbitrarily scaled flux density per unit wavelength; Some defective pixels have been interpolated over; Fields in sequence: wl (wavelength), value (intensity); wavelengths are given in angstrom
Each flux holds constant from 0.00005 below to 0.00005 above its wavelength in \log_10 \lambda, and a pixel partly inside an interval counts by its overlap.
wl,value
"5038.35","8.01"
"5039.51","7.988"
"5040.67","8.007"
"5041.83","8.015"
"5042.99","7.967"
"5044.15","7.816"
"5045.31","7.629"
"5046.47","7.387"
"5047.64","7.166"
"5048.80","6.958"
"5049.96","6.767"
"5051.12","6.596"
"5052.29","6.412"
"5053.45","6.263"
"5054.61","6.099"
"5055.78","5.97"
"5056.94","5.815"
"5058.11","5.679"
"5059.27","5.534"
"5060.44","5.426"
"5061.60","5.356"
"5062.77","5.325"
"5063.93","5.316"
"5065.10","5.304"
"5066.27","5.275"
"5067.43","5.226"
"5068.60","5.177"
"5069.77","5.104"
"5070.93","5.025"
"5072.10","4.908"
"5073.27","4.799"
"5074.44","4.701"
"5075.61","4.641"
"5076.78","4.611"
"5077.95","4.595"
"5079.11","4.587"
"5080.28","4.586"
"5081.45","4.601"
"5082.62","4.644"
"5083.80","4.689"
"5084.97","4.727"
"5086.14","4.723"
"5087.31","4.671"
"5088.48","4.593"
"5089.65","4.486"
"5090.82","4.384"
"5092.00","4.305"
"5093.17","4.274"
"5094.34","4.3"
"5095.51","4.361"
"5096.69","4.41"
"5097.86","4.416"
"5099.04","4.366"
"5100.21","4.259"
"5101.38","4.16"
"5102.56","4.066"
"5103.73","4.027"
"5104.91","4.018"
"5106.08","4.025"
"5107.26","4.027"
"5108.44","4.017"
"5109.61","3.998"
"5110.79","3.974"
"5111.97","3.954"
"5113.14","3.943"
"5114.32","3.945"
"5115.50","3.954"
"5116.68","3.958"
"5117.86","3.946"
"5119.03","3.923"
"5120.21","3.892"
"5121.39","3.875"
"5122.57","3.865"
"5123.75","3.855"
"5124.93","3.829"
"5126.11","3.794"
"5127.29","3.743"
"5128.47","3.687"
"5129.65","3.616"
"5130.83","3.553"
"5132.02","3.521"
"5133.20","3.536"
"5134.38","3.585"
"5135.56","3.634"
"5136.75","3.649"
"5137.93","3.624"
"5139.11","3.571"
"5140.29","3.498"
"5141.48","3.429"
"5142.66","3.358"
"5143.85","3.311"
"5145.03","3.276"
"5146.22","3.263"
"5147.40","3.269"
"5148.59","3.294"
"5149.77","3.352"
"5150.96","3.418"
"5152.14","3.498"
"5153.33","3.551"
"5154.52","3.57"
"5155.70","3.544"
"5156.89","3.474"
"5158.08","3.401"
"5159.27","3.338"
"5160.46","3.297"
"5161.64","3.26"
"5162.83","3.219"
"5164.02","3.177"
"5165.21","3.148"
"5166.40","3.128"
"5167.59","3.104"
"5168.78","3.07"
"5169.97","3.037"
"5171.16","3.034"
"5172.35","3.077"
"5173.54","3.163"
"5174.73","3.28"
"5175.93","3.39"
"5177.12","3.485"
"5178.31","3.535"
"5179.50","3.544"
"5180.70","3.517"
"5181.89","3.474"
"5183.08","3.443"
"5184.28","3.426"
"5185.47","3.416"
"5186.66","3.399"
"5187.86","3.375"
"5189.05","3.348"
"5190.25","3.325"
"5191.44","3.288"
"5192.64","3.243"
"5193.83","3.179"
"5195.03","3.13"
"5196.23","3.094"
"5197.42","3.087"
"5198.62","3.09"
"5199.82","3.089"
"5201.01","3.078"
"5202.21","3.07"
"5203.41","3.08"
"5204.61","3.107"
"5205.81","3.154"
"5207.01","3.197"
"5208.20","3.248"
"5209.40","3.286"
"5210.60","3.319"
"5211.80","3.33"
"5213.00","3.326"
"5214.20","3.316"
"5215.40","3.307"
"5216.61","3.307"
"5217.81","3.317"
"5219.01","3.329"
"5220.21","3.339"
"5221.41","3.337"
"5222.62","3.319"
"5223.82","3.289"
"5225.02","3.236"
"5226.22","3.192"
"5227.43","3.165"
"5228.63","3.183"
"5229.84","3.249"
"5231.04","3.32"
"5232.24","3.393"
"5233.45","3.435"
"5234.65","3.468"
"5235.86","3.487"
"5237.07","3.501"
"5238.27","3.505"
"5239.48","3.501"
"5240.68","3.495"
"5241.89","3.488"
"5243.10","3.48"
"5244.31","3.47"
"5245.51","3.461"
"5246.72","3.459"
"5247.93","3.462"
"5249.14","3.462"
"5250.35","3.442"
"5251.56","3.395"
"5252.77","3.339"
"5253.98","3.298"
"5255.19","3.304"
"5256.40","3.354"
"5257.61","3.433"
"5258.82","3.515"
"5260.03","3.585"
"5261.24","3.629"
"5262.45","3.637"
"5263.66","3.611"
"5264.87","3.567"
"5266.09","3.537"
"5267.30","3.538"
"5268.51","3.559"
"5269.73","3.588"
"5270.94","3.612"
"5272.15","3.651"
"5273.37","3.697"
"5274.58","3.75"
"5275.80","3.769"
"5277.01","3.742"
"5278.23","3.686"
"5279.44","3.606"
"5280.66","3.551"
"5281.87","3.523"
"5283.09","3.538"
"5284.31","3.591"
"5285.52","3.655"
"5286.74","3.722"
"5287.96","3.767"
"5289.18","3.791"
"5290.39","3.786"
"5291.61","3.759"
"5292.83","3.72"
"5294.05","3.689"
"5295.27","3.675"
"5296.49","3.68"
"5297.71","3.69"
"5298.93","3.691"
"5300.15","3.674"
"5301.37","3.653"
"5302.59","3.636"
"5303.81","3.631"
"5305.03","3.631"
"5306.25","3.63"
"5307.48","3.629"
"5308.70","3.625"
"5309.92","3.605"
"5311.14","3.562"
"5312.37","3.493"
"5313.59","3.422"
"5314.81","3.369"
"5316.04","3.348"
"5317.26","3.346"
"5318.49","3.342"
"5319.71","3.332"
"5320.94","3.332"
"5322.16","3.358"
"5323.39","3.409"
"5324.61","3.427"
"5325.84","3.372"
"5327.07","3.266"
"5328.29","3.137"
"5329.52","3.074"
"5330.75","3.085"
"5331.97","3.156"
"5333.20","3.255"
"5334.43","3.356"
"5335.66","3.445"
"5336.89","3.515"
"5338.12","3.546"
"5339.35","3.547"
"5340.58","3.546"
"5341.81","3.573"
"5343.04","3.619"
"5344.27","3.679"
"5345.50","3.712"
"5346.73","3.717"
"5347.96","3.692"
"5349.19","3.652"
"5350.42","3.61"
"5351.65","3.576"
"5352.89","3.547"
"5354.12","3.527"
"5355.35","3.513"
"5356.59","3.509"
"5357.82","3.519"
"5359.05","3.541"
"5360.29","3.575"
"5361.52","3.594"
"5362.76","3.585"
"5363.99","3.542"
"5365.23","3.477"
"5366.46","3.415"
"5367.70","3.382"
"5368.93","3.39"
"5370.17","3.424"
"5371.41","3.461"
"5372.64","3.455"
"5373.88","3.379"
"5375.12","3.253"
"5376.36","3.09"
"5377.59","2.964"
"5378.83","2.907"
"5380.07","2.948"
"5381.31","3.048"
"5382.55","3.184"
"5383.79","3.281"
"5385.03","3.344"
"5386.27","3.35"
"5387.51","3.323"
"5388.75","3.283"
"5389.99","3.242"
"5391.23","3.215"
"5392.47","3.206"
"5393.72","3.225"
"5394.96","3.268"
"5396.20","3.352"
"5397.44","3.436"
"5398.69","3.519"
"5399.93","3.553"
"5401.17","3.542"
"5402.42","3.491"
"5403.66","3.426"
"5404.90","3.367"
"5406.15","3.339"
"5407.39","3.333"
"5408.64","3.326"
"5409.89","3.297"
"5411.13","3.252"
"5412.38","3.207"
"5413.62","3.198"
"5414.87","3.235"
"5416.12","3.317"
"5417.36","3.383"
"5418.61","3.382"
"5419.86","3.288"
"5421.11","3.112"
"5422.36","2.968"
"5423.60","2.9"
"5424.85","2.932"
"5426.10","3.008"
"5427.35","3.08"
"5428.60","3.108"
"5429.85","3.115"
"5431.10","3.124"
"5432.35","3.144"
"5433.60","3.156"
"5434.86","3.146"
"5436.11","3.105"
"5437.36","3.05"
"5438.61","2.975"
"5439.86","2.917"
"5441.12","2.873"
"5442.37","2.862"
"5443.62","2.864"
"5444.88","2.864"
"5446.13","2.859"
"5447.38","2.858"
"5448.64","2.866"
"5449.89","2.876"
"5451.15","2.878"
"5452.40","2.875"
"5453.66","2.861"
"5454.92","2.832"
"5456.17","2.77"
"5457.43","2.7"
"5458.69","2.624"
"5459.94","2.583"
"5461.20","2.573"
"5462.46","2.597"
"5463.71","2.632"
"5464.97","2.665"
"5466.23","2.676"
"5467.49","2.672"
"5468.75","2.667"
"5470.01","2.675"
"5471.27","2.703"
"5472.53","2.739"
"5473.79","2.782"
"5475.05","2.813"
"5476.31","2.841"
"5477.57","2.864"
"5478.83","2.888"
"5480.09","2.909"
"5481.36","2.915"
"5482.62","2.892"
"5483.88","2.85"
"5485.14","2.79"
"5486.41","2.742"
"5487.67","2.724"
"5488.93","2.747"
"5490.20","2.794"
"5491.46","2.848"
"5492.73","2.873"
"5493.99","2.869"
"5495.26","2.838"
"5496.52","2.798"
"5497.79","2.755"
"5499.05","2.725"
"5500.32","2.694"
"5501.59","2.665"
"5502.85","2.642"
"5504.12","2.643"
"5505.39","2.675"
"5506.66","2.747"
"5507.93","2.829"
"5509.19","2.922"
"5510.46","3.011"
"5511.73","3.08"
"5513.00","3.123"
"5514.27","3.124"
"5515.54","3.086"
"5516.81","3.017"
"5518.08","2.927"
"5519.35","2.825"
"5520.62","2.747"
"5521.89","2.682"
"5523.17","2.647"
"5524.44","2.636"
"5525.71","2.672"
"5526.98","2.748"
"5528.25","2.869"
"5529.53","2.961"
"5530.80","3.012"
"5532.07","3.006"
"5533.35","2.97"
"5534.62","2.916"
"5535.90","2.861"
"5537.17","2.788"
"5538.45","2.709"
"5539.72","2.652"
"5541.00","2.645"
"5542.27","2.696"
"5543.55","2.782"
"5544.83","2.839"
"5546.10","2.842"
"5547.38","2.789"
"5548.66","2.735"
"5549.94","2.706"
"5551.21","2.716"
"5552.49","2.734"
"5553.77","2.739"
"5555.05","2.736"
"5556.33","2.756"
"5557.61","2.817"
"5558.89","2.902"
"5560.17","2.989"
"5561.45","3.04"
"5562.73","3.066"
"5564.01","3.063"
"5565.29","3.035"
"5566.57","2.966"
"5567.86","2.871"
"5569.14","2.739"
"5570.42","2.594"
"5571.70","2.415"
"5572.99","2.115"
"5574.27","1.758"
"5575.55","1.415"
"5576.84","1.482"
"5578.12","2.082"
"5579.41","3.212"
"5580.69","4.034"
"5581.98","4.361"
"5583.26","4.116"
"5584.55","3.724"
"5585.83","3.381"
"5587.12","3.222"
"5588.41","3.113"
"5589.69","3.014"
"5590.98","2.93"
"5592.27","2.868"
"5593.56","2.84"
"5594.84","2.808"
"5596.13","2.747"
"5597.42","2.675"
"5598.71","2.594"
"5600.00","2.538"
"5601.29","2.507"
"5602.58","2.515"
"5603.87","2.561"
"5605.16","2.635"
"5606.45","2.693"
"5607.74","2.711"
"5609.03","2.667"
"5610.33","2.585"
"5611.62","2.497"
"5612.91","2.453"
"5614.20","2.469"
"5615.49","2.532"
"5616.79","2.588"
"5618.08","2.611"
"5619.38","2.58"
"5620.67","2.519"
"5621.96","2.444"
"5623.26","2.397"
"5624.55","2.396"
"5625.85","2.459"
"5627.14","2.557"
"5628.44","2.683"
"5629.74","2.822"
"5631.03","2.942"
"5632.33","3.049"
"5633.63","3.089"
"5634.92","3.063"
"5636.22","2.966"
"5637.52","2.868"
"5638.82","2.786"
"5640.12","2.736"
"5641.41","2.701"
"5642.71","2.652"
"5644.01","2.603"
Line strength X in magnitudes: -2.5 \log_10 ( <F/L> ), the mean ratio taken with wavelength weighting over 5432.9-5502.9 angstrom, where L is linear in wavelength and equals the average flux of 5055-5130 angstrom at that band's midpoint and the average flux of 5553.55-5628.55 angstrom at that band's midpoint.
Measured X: 0.13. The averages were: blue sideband 4.49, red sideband 2.74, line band 2.81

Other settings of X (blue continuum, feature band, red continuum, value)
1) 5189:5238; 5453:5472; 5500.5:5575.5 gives 0.083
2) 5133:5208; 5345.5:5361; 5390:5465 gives -0.142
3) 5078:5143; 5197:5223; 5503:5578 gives 0.162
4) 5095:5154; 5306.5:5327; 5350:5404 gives 0.012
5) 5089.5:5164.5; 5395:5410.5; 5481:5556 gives -0.105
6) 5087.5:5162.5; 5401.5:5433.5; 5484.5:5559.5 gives -0.050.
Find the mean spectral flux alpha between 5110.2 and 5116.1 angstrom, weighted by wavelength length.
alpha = 3.95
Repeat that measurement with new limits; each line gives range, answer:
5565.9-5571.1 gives 2.79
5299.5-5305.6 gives 3.65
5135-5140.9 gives 3.59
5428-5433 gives 3.12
